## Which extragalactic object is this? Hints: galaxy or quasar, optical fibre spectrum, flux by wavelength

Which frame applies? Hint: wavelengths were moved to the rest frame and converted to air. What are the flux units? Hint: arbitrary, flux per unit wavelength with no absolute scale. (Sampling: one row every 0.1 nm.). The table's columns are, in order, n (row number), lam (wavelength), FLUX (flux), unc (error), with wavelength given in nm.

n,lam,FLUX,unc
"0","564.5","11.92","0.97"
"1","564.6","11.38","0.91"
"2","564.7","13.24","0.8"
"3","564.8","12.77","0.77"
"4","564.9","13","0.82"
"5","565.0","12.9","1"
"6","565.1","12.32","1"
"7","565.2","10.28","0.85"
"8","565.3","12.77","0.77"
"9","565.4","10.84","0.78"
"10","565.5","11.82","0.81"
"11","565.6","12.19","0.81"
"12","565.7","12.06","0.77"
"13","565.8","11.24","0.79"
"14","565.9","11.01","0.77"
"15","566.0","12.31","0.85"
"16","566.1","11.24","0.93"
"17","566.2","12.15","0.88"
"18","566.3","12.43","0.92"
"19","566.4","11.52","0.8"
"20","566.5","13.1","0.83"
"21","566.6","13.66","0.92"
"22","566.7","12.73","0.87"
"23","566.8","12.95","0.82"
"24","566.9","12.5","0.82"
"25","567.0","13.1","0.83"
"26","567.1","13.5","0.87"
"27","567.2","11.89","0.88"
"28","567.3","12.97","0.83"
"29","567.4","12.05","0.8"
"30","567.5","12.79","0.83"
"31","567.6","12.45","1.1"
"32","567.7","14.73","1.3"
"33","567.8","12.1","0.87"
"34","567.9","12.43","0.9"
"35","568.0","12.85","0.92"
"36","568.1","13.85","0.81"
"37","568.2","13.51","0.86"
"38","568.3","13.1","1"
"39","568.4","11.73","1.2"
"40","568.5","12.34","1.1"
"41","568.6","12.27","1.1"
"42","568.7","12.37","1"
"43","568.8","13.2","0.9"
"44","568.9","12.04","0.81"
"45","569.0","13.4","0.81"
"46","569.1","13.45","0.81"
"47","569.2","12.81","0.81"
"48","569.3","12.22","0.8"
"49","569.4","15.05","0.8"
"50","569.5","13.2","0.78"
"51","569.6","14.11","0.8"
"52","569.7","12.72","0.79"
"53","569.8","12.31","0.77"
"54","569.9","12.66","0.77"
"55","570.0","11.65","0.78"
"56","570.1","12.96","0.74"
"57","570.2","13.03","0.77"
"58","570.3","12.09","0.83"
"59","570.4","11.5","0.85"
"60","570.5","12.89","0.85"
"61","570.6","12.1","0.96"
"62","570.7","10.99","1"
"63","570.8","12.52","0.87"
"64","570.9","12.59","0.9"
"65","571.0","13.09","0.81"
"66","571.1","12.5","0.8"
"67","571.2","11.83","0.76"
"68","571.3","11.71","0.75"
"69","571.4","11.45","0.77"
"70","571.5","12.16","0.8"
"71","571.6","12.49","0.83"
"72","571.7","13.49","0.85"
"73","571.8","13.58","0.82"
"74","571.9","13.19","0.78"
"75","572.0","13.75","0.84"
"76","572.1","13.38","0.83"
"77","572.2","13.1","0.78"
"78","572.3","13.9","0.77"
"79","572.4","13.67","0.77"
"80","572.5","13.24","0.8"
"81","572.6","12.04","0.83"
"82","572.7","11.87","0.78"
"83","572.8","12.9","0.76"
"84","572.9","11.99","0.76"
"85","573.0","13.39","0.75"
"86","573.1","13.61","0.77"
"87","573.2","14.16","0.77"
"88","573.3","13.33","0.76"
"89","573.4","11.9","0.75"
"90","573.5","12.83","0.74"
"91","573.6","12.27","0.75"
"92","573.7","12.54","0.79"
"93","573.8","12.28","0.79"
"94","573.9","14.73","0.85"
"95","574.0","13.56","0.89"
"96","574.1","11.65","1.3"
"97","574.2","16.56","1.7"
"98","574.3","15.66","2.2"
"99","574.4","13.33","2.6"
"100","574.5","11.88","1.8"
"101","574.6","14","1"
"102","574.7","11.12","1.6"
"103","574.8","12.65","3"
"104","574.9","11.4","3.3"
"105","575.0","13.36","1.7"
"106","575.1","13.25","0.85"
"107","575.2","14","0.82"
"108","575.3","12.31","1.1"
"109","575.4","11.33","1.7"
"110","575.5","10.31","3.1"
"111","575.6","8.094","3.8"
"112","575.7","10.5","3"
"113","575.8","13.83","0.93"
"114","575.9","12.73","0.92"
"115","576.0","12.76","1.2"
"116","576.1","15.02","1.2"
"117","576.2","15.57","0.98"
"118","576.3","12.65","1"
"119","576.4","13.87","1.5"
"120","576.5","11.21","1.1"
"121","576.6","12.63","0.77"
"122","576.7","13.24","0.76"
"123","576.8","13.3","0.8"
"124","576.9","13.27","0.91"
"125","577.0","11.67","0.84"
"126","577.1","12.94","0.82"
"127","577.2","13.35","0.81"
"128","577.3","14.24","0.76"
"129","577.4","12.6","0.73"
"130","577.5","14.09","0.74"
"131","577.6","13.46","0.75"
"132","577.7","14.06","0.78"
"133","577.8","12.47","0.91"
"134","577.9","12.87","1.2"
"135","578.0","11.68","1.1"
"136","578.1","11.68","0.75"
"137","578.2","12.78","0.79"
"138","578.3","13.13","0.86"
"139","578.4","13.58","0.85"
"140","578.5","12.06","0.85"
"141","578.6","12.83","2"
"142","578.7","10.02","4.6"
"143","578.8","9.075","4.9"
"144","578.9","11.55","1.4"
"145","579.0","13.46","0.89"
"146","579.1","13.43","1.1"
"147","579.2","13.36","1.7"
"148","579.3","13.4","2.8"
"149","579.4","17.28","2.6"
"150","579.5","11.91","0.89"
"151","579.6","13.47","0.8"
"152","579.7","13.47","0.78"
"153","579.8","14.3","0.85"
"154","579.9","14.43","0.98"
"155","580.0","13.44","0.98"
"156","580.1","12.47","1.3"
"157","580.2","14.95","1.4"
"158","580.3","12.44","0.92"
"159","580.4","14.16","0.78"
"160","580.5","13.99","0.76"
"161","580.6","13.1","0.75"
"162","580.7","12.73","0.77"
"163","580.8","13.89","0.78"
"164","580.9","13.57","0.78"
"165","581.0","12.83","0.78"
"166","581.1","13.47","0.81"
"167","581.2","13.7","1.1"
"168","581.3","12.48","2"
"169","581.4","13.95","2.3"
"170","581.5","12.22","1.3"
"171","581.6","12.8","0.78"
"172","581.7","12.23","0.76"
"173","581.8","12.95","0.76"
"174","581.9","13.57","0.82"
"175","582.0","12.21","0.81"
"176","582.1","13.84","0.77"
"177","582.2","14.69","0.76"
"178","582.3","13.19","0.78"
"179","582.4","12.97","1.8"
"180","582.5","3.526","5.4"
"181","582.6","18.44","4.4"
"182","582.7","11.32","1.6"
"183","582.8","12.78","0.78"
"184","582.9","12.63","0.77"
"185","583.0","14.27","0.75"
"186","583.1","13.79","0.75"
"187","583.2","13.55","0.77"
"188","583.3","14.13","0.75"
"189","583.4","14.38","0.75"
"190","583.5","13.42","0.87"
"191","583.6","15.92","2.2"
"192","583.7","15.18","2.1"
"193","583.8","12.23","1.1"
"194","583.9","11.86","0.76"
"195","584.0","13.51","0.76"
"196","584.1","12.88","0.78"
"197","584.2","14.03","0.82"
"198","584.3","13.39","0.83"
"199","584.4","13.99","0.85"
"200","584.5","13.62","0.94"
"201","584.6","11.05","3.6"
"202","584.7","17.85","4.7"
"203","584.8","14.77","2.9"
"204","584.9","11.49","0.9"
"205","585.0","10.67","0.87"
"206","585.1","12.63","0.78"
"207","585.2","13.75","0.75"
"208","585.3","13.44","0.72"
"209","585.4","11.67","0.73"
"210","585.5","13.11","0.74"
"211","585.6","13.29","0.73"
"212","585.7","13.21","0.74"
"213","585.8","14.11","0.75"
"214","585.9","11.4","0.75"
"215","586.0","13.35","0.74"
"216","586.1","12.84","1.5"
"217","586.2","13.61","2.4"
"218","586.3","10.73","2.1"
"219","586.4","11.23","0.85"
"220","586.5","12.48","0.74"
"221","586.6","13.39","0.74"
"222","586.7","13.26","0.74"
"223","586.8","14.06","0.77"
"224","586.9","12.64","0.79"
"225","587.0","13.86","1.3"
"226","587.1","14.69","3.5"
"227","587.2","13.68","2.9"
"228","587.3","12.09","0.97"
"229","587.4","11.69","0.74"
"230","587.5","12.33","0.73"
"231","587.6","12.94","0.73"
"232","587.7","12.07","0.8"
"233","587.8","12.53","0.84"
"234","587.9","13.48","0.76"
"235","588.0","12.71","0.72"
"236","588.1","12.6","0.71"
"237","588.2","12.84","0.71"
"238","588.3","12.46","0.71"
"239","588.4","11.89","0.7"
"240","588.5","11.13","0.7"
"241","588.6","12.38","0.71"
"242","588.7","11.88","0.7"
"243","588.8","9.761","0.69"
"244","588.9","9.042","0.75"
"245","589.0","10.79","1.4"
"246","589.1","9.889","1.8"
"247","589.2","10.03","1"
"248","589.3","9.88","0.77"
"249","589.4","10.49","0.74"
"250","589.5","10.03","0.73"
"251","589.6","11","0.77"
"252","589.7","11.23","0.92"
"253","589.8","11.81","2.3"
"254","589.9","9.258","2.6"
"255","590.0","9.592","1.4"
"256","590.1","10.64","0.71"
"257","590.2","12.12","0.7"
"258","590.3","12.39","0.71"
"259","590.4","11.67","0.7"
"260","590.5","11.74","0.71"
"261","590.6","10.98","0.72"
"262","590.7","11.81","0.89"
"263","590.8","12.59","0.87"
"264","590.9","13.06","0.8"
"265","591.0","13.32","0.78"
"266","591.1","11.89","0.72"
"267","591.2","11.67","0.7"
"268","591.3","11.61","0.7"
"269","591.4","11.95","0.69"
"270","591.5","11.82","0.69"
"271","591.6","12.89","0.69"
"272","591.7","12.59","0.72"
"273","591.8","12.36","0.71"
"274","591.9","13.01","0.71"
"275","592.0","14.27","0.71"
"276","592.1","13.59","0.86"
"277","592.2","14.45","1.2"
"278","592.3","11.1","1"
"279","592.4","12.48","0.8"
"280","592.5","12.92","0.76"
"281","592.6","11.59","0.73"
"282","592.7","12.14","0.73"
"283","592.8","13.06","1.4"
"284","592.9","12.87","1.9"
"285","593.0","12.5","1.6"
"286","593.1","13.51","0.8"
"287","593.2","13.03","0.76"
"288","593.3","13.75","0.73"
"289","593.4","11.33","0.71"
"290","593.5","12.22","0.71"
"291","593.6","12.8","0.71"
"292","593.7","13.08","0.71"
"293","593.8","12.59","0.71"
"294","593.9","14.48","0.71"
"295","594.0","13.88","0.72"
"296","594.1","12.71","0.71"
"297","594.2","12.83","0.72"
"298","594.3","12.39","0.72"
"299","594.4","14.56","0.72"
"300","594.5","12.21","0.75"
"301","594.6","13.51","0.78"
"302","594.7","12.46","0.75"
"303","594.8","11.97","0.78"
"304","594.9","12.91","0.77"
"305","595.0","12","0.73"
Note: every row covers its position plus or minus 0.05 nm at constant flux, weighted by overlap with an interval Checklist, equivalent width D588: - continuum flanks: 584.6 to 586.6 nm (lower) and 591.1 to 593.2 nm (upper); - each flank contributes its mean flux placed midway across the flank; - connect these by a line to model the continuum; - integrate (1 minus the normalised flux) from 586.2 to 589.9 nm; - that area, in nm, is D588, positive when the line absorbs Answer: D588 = 0.26 nm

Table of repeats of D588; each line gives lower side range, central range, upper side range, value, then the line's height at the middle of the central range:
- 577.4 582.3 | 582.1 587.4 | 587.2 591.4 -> -0.36 nm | 12.3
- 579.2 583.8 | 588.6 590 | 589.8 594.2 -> 0.25 nm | 12.7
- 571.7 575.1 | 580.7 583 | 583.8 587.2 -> 0.03 nm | 13.1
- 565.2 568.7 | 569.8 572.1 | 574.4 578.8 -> 0.01 nm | 12.5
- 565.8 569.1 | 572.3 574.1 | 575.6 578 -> -0.01 nm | 12.9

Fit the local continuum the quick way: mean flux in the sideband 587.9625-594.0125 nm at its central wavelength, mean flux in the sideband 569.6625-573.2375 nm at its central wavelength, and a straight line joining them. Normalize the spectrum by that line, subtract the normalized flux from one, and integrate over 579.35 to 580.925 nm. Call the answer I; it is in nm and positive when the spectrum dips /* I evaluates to -0.17 nm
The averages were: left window 12.7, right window 12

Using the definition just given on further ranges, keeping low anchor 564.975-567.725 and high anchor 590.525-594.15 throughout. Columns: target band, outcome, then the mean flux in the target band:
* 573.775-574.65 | -0.10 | 13.8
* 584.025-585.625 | -0.09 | 13.2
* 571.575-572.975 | -0.08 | 13.1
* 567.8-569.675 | -0.09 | 13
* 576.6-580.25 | -0.16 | 13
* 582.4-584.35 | -0.11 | 13.2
